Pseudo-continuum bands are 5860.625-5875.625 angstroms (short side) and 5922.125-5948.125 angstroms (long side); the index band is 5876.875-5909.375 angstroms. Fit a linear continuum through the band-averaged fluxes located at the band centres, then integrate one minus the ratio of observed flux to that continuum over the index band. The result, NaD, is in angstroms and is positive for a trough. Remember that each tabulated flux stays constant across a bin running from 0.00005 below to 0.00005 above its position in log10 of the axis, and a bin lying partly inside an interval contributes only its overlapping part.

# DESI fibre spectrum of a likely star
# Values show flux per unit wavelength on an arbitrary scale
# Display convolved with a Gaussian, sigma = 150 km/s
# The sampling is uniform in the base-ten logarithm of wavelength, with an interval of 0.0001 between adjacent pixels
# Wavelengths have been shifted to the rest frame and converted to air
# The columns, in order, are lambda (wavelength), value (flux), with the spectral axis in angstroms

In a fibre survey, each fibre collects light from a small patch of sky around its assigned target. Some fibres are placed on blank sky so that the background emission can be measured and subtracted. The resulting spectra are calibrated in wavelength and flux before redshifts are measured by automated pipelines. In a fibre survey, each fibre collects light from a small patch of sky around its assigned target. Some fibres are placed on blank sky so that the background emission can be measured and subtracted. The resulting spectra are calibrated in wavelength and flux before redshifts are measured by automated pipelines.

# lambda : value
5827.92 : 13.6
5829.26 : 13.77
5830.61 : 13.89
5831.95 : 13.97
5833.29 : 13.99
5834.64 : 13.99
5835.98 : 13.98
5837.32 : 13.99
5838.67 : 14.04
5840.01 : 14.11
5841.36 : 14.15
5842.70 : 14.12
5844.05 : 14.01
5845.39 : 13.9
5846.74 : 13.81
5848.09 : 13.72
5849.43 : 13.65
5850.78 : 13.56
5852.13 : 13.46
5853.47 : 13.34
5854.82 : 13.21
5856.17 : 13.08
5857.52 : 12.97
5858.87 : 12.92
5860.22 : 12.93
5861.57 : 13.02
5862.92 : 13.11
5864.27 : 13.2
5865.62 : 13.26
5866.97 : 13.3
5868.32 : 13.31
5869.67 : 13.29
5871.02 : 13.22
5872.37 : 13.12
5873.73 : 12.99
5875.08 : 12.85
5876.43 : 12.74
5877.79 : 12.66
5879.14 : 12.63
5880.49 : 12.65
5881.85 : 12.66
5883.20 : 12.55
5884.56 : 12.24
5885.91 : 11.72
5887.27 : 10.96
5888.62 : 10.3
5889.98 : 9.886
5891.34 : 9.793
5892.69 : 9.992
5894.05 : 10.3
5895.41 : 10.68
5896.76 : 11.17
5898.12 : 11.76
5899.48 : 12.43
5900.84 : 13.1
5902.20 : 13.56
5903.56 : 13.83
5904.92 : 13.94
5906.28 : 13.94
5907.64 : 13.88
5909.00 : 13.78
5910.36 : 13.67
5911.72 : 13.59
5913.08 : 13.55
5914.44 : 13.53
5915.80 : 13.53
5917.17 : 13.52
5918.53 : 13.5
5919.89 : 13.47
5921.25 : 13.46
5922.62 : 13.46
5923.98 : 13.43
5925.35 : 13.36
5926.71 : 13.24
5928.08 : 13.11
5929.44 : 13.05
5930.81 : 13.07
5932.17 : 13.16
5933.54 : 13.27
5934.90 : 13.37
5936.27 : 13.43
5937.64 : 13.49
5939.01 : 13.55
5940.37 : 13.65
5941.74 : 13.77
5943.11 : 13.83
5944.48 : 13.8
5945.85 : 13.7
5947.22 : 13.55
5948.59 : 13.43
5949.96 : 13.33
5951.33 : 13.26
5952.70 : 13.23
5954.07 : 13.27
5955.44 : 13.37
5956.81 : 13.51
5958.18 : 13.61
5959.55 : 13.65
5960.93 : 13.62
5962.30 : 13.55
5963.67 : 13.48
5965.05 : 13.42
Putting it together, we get 2.9 angstroms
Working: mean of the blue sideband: 13.2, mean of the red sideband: 13.4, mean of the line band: 12.1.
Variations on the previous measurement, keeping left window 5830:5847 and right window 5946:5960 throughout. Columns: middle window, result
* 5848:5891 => 3.49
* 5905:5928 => 0.10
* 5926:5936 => 0.26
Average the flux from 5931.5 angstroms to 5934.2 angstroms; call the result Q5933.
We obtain 13.2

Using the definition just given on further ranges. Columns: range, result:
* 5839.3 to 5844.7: 14.1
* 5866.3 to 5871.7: 13.3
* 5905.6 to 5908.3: 13.9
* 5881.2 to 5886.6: 12.3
